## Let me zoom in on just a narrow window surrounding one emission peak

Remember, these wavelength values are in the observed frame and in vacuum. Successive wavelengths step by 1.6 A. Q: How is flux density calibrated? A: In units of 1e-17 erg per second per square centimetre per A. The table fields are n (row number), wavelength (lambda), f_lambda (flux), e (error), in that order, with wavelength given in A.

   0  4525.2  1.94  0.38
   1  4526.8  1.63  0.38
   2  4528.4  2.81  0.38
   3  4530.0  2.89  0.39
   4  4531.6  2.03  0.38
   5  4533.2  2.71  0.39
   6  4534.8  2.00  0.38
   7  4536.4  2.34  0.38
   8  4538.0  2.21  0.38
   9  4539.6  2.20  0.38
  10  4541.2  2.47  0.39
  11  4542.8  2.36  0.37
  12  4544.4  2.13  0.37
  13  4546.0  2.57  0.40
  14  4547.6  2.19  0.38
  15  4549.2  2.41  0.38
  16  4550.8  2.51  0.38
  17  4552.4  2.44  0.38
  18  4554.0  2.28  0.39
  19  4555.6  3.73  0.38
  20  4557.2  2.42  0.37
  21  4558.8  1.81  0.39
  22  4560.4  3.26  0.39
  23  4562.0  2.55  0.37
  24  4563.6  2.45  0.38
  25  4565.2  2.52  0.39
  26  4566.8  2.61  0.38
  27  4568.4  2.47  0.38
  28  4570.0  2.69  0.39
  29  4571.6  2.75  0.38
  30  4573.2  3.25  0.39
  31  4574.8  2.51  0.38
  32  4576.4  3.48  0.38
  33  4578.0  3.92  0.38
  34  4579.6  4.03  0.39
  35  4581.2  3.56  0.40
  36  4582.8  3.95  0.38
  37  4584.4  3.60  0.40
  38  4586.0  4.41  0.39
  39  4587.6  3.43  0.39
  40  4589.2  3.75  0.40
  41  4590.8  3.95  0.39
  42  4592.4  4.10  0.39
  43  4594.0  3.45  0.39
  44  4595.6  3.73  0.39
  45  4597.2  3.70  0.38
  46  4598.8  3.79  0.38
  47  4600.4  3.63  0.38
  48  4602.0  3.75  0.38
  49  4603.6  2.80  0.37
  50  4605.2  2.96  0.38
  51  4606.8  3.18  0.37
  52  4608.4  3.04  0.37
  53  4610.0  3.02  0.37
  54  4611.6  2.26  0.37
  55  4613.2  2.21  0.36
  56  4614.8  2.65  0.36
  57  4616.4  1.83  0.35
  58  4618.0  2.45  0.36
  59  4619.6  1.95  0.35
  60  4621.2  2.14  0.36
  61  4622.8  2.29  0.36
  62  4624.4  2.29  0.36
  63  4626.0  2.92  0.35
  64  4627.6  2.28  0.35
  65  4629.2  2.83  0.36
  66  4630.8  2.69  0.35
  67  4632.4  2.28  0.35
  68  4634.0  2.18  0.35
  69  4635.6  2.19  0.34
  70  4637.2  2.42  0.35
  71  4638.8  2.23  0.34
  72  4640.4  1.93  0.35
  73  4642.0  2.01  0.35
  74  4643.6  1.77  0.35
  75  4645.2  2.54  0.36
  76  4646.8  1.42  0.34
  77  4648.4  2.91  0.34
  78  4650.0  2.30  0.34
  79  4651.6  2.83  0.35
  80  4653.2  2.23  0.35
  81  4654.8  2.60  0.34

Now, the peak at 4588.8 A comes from Mg II 2798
